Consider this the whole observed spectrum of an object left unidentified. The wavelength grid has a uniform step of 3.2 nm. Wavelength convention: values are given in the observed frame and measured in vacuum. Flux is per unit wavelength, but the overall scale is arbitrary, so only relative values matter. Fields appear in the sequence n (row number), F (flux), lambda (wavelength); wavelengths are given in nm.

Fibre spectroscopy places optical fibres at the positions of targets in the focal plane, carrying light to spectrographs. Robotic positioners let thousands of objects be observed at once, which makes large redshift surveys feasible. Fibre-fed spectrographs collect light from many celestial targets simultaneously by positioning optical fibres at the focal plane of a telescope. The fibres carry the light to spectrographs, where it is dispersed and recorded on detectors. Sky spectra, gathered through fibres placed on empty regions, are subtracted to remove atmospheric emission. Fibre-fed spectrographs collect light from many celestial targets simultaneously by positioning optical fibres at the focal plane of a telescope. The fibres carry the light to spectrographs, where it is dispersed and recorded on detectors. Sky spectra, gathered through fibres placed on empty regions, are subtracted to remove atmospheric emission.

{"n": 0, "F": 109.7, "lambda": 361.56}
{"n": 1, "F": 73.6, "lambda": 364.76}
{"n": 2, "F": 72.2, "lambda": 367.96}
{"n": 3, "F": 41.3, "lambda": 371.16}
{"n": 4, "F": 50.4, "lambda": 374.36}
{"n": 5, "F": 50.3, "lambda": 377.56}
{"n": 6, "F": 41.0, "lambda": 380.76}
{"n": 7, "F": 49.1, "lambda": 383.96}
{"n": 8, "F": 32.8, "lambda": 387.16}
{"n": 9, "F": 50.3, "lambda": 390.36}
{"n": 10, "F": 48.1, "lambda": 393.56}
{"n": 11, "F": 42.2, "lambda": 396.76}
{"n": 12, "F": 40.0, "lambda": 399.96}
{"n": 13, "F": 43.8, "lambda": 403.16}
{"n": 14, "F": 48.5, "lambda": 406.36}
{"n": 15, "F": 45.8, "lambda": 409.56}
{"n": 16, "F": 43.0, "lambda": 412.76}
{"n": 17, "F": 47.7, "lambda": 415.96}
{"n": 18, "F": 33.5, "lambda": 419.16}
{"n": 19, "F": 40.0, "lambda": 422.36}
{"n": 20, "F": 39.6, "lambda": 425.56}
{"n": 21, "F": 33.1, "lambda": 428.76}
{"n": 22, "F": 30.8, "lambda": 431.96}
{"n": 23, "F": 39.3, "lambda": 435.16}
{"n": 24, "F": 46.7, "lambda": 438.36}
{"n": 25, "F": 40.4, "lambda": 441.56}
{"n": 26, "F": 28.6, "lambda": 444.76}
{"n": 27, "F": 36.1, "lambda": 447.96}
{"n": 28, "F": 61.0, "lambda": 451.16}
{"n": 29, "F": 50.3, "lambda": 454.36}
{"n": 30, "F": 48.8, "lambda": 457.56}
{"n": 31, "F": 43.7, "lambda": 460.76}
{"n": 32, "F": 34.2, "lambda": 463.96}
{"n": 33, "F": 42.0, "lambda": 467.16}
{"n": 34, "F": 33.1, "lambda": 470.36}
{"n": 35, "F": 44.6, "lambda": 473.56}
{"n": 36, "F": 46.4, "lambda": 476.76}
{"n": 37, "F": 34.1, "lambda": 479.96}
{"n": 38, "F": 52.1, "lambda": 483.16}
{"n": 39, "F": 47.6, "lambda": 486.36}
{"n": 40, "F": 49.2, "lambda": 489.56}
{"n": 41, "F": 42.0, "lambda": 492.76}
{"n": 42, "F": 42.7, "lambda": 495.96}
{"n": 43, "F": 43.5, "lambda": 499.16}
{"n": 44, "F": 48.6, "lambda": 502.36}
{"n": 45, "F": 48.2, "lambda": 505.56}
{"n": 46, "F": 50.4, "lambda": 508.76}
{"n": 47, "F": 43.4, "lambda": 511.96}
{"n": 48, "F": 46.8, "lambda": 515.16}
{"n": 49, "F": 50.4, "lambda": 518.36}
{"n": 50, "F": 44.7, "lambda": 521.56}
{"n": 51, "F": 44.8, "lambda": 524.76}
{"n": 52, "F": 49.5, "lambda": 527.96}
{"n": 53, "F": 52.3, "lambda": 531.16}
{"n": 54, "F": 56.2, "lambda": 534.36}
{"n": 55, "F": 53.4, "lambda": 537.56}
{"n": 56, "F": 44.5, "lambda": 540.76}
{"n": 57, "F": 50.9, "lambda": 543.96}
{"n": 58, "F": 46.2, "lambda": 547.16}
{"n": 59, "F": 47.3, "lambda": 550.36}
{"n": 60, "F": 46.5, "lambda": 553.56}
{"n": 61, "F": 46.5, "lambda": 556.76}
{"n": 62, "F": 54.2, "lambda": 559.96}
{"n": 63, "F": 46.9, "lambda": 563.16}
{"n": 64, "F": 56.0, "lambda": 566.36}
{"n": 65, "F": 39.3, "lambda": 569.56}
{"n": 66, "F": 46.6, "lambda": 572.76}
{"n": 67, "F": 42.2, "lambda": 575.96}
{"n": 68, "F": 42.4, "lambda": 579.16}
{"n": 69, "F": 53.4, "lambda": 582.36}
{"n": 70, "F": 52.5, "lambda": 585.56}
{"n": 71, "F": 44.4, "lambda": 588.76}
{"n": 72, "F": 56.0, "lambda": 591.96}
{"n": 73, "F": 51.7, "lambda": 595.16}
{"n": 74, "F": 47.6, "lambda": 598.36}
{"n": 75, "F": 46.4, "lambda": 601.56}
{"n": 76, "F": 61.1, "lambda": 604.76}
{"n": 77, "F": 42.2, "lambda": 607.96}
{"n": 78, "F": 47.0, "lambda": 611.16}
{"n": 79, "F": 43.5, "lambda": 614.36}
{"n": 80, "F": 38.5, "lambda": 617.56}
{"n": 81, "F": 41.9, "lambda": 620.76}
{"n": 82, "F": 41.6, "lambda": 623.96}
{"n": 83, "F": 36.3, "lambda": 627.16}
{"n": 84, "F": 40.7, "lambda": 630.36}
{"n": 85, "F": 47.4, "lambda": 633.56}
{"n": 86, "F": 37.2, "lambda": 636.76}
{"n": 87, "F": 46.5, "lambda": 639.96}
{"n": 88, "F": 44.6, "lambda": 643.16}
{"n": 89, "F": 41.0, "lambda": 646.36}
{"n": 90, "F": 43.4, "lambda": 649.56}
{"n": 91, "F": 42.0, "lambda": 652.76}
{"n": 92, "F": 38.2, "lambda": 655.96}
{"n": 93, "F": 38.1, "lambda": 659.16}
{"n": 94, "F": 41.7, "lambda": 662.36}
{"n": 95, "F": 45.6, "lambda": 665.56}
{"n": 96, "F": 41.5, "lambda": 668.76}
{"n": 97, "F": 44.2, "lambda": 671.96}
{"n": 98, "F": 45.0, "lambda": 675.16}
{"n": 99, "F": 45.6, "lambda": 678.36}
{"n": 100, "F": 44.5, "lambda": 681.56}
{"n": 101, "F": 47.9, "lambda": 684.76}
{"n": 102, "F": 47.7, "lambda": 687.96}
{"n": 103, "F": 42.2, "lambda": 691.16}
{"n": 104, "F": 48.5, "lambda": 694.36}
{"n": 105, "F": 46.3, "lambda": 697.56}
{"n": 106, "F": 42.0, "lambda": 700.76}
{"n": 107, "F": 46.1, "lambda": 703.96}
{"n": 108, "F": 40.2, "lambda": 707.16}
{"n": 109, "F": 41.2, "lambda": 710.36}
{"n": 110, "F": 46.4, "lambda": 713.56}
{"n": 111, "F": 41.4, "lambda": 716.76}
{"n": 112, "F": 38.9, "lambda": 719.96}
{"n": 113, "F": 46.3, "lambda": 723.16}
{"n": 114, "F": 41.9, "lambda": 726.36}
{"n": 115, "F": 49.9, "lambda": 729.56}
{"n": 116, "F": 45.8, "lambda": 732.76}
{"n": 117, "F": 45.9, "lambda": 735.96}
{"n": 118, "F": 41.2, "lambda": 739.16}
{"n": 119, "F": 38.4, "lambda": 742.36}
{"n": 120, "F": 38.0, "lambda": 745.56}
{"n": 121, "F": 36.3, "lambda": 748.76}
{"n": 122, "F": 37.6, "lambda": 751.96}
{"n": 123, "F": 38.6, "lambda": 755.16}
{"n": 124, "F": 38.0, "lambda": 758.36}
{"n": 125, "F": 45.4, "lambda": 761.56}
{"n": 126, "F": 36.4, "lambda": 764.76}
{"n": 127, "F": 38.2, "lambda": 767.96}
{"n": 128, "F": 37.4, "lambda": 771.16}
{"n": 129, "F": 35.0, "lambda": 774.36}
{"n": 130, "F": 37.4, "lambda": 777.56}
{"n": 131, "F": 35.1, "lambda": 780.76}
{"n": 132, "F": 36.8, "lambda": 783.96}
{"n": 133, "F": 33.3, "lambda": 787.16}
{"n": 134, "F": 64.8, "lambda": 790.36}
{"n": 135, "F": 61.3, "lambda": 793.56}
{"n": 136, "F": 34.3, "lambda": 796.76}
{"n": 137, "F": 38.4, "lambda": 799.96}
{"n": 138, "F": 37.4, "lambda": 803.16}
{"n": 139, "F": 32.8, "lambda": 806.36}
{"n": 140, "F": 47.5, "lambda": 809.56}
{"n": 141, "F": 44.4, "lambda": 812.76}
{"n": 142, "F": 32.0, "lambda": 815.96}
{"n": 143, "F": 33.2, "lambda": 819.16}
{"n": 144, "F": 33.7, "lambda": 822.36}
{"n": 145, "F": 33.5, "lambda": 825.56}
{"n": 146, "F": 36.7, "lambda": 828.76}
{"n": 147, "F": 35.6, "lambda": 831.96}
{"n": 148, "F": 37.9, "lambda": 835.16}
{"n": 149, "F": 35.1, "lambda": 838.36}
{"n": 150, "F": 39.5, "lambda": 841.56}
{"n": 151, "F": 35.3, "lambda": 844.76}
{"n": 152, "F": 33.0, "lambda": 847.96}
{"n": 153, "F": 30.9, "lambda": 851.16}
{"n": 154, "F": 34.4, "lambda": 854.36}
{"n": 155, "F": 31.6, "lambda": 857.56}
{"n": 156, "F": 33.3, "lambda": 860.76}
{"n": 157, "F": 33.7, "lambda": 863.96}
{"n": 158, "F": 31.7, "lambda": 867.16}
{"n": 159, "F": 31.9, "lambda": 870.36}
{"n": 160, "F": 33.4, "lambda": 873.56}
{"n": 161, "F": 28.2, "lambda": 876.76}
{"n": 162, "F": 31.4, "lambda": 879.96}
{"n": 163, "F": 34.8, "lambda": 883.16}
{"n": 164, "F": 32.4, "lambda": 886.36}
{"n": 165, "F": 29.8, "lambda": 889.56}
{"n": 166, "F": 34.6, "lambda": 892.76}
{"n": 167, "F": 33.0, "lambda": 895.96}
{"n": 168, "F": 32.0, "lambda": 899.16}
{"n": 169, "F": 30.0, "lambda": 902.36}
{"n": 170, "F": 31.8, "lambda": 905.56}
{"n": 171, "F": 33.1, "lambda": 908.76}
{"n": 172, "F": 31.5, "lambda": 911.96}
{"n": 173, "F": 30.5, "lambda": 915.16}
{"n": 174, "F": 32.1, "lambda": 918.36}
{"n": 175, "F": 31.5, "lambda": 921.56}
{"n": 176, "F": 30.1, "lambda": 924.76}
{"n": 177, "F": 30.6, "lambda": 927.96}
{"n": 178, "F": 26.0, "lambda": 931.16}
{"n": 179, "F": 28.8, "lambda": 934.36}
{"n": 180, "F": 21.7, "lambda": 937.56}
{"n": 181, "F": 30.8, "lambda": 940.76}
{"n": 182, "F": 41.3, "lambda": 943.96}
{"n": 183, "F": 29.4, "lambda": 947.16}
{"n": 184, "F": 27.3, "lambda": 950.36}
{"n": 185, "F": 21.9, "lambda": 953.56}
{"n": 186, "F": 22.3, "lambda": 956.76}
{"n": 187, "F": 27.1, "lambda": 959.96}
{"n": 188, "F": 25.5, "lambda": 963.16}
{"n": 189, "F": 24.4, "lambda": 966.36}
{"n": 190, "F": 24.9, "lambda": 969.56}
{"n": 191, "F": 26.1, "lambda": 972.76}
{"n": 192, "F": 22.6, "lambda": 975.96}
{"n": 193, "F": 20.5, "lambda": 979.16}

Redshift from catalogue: 0.21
